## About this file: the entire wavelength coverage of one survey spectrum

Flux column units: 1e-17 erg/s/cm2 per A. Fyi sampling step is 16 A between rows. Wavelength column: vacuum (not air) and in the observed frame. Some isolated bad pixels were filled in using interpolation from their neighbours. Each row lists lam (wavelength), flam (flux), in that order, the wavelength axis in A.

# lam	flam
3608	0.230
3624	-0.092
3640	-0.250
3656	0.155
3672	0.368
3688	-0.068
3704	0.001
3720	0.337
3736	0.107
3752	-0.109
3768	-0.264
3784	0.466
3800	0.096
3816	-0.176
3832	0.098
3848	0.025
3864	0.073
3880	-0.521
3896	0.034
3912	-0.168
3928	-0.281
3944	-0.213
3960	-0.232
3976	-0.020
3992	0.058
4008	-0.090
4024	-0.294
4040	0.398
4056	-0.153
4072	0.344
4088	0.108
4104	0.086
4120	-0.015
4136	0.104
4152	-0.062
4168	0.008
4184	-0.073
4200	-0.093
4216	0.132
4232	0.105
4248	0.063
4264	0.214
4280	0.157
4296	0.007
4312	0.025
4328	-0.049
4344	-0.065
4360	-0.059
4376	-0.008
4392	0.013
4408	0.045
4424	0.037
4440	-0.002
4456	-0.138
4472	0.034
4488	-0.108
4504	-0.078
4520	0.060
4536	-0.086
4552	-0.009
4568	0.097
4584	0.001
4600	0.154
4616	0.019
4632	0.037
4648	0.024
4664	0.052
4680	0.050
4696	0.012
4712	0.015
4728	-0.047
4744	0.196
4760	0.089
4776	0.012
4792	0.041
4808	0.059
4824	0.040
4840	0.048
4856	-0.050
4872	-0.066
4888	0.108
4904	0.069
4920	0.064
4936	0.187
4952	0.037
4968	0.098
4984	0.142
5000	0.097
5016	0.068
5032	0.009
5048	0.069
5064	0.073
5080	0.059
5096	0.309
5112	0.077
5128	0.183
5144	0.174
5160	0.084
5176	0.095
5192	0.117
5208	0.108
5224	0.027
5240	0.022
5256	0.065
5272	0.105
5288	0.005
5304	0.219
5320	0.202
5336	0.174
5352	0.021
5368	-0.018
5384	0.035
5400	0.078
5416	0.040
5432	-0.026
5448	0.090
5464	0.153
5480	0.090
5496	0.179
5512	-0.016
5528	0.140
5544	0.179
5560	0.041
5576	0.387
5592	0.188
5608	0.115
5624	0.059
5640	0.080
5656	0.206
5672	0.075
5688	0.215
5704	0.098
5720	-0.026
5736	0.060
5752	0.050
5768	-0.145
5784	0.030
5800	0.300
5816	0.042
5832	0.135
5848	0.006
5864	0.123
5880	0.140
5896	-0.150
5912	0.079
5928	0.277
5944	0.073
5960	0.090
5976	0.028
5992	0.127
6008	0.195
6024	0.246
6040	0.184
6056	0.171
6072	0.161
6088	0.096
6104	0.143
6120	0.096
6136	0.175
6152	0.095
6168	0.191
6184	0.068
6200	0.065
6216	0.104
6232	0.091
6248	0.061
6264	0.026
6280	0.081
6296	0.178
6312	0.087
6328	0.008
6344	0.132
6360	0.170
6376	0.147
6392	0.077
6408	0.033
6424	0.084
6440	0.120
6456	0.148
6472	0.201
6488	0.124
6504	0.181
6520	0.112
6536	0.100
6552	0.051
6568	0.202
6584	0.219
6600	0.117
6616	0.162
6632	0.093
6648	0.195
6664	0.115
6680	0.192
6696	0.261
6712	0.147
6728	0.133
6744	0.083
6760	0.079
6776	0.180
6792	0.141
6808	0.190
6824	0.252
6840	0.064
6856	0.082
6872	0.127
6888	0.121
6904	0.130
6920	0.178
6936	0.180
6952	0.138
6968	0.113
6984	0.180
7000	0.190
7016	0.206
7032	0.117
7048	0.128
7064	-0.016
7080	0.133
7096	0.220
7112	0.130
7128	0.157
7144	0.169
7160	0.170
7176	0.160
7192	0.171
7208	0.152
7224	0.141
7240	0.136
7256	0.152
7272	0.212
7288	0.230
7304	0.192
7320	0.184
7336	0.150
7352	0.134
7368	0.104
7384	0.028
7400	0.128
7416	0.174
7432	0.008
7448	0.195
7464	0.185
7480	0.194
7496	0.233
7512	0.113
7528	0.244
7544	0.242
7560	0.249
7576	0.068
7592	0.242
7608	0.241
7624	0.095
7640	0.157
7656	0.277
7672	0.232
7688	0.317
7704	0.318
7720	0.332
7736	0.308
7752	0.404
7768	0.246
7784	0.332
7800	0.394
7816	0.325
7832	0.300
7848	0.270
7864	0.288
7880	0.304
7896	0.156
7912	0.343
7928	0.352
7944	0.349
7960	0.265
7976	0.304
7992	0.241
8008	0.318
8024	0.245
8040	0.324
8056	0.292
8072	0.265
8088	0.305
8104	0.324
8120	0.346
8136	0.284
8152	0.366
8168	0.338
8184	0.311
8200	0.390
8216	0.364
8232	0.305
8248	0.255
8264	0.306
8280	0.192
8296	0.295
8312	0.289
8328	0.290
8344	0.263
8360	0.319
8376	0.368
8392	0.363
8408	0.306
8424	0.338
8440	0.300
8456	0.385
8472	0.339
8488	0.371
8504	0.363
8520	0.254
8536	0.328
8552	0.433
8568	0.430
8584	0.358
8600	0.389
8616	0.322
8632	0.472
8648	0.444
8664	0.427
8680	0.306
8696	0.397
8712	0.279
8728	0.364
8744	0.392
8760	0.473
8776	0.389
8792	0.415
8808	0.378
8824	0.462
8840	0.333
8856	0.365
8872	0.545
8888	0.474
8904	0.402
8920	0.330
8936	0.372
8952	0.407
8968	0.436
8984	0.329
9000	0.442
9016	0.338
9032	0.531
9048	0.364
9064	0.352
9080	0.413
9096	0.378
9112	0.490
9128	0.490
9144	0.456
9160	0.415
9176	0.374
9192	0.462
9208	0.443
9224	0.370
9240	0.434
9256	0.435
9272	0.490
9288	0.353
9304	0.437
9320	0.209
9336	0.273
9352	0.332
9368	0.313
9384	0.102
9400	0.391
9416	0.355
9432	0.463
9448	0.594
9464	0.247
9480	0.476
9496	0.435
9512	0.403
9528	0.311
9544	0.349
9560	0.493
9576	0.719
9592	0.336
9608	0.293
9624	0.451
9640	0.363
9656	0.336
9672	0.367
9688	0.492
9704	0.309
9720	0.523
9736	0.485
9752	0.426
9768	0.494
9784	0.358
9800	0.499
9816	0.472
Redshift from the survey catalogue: 0.92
